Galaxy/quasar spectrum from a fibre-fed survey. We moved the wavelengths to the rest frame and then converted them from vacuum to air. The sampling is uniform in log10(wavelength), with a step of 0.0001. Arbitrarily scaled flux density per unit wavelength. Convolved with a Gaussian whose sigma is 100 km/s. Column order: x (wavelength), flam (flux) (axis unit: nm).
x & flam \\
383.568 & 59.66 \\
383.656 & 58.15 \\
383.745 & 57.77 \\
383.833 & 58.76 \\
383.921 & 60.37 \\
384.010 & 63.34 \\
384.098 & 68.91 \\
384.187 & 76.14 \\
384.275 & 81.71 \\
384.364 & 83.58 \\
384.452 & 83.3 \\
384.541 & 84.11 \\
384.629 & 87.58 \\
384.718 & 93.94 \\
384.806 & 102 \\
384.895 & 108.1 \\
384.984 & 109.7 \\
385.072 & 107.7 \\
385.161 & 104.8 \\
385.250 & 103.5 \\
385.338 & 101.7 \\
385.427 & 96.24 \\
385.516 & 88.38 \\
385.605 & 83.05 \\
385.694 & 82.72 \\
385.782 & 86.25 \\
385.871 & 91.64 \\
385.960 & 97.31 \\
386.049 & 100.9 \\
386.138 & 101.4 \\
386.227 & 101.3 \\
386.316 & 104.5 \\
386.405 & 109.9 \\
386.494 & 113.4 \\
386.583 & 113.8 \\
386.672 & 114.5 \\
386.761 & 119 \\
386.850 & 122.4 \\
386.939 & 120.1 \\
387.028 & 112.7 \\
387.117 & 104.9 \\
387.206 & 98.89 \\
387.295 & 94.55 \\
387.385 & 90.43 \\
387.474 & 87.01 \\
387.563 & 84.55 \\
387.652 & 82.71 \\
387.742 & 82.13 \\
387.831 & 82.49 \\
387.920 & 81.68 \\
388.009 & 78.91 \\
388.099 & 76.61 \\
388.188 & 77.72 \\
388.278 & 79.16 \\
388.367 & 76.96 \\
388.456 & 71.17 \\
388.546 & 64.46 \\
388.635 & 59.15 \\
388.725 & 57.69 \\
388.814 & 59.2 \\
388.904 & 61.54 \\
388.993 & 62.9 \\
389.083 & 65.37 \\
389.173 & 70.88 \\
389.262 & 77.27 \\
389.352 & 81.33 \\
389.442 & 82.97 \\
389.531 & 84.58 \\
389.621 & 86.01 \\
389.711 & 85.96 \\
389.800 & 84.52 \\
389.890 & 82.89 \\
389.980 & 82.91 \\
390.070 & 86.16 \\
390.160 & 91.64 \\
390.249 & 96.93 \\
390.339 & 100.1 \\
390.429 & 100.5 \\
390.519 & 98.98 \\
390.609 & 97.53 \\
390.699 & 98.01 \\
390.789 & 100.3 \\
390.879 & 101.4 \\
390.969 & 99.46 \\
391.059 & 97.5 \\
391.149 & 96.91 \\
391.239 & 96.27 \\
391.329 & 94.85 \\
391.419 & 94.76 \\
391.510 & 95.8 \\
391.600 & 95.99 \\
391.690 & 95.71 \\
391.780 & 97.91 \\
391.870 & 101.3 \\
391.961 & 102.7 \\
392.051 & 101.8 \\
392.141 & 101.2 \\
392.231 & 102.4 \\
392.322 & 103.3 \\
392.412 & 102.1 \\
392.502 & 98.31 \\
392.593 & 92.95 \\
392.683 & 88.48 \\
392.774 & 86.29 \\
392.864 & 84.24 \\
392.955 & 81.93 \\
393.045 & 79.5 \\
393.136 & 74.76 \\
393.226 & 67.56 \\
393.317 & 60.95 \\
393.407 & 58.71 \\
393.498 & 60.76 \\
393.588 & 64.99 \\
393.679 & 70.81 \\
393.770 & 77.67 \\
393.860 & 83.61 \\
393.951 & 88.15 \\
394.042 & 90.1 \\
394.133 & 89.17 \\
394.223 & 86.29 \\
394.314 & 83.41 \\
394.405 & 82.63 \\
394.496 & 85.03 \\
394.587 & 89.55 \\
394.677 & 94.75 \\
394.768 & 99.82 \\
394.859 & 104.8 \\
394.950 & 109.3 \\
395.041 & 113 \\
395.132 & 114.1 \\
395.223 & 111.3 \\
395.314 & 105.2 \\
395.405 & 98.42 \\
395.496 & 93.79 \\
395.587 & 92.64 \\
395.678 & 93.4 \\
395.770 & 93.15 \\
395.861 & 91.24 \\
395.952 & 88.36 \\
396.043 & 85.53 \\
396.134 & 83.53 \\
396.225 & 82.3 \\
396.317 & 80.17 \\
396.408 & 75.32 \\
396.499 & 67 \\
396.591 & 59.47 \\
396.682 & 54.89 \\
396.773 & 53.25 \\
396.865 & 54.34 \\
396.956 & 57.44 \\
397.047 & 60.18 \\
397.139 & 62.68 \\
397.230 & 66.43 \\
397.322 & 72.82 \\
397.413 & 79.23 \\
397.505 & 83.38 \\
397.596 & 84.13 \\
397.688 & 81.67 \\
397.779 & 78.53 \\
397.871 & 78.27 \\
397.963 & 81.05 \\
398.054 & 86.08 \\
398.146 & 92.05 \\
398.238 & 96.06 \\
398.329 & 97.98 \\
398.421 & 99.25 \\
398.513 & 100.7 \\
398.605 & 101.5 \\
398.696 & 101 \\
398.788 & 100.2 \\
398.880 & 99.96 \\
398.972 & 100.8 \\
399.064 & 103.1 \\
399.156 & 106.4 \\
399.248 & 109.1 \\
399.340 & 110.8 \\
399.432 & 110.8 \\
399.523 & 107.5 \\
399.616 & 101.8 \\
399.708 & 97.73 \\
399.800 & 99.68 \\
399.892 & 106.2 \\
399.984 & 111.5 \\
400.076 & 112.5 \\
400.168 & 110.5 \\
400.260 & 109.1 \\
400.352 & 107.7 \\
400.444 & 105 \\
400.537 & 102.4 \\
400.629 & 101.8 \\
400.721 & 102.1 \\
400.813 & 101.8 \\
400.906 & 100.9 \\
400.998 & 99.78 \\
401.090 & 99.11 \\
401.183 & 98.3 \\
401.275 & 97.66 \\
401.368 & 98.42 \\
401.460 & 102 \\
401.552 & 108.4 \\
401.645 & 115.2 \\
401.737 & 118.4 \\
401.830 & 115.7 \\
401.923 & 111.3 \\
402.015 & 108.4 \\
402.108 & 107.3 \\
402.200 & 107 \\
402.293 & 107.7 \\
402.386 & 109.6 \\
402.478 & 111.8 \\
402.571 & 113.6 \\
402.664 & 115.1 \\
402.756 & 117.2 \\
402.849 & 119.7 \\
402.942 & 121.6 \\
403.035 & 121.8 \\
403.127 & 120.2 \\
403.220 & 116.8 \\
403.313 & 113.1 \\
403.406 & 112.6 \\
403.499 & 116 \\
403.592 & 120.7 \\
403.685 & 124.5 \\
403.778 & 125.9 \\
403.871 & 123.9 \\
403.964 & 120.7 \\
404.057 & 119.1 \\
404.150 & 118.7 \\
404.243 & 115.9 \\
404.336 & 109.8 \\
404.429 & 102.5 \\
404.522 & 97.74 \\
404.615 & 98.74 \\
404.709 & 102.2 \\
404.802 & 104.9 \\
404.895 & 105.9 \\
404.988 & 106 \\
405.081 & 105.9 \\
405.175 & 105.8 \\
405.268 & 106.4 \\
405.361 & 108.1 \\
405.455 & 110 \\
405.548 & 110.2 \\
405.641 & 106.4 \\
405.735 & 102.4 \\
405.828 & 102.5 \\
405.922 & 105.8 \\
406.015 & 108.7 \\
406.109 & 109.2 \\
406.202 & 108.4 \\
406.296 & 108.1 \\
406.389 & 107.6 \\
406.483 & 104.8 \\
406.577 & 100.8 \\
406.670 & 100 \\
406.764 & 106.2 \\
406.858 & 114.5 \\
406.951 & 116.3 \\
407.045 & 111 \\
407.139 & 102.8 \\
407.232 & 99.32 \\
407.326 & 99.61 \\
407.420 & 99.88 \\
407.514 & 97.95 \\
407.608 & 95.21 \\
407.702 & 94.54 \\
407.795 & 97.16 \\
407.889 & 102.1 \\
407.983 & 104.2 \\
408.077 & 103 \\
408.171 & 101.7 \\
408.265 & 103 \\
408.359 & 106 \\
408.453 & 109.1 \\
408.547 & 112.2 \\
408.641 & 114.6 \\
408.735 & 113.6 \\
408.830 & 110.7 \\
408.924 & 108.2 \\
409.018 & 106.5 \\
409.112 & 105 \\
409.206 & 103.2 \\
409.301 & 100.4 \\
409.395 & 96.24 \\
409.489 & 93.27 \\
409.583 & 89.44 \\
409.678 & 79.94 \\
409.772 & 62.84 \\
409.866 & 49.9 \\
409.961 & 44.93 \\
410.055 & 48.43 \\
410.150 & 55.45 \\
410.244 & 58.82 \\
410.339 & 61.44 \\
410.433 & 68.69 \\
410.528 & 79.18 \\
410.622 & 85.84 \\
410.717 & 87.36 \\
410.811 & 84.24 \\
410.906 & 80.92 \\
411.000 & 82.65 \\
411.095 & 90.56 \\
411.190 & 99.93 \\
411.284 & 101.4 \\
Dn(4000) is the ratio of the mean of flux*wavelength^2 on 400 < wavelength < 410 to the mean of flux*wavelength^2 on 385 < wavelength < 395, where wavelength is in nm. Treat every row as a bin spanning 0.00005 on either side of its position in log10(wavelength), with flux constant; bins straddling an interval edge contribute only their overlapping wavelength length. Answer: 1.27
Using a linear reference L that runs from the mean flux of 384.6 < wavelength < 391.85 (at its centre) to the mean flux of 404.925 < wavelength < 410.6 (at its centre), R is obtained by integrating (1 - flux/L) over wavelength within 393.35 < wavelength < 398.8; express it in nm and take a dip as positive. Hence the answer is 0.55 nm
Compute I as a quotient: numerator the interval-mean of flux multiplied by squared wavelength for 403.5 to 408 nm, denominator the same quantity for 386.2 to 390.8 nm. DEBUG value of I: 1.33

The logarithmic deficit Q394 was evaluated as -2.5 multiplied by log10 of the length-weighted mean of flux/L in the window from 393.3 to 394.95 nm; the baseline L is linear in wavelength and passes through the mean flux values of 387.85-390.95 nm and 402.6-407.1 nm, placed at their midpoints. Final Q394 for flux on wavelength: 0.10 mag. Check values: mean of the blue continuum 81.5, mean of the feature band 82.9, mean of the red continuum 111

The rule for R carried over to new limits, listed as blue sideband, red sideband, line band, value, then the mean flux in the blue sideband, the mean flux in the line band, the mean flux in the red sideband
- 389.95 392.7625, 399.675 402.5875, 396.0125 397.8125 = 0.552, 97.2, 71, 106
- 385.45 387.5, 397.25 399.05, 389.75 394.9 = 0.325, 102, 89.9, 90.1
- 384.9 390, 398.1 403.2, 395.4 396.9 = 0.323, 89.4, 78.8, 106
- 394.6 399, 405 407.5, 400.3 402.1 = -0.176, 86.6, 105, 106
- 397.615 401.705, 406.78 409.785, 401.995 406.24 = -0.419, 101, 111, 102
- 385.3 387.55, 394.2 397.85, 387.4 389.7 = 0.521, 101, 75.3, 83.7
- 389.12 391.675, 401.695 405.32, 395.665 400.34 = 0.689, 91.5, 88.8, 113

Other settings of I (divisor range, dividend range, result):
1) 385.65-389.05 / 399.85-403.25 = 1.31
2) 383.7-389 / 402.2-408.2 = 1.35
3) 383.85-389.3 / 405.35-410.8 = 1.21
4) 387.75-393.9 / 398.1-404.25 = 1.35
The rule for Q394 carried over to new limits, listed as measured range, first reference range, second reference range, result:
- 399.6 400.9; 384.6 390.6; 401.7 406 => 0.02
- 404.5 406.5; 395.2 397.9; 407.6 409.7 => -0.10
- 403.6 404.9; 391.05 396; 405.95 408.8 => -0.11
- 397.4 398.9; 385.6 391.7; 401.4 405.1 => 0.16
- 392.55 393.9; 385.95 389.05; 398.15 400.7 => 0.27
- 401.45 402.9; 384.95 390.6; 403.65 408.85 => -0.09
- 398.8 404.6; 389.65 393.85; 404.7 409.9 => -0.12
